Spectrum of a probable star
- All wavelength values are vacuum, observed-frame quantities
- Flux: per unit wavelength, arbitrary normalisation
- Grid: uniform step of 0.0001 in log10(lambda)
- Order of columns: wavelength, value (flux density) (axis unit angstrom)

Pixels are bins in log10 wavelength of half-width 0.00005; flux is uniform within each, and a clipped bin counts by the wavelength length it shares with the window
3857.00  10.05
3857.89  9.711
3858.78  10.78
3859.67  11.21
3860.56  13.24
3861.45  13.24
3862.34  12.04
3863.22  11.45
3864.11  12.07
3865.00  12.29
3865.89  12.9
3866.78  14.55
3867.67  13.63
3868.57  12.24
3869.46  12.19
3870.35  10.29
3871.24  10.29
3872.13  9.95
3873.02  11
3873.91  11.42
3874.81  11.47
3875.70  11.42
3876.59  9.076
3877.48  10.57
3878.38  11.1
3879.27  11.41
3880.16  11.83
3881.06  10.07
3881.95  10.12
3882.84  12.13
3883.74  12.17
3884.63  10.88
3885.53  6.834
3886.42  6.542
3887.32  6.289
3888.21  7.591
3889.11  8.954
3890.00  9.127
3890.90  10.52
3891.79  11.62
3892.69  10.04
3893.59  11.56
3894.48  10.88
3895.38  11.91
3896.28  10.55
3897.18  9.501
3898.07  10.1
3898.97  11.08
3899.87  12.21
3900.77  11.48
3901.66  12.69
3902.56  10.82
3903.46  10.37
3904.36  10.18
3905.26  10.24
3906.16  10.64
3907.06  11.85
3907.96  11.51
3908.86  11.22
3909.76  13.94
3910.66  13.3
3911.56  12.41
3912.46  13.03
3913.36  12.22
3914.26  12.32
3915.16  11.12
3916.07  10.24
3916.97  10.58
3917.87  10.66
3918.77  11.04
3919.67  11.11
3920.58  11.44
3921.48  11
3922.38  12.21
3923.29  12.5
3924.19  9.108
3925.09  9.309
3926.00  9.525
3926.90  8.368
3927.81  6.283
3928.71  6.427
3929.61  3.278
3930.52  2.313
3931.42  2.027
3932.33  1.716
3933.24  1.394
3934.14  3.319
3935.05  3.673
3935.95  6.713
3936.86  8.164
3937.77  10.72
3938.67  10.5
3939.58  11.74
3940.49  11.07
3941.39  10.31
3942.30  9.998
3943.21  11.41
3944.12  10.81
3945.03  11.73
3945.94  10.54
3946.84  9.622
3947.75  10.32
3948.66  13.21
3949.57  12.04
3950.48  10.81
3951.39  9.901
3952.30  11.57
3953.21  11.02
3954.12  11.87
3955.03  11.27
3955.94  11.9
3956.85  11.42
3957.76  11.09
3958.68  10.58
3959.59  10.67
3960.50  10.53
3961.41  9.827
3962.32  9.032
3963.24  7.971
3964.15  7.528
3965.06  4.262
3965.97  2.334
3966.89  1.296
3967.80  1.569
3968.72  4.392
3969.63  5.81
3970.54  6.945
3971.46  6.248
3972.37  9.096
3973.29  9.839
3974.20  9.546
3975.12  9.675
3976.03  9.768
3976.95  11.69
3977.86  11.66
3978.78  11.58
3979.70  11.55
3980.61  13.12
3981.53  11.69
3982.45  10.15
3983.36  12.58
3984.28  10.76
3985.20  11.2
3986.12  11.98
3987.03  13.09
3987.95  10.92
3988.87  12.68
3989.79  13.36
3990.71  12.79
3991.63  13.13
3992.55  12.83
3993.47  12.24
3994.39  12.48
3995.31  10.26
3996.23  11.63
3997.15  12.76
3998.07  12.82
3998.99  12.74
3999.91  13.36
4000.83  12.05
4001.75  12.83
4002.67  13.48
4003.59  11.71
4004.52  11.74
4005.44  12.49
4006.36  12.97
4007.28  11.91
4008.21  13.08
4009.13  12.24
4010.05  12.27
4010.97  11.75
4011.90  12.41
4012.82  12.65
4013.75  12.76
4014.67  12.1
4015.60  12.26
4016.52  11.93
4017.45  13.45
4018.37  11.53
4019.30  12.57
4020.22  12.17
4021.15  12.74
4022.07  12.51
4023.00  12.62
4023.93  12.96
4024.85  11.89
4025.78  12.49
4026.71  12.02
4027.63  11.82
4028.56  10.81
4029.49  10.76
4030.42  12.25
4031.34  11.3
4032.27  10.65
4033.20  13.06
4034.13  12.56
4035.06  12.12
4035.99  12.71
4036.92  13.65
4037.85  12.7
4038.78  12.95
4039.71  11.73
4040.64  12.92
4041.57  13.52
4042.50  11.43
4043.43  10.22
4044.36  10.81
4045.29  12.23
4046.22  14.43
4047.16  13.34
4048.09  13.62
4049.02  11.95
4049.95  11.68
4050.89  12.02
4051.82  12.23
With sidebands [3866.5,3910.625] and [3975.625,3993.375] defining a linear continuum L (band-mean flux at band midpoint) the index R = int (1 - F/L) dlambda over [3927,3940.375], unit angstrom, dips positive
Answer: 6.5 angstrom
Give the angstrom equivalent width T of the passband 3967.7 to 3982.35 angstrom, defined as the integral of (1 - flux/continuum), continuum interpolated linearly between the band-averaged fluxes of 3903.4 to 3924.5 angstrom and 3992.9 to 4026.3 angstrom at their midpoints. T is 3.4 angstrom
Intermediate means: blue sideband 11.5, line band 9.22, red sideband 12.4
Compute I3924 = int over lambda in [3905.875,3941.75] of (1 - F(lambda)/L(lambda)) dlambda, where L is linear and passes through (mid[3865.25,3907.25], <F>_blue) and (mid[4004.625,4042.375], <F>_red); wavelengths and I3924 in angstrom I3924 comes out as 6.1 angstrom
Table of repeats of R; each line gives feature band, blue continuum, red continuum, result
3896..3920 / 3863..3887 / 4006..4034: -0.1 angstrom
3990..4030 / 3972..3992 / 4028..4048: -1.7 angstrom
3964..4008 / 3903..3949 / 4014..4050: 2.6 angstrom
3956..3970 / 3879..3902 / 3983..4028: 5.1 angstrom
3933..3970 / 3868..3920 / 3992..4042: 8.3 angstrom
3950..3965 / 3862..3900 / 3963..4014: 0.6 angstrom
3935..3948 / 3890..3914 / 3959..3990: 0.2 angstrom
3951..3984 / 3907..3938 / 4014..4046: 3.6 angstrom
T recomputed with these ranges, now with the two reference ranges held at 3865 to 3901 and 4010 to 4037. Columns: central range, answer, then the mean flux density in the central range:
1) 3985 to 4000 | -0.6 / 12.4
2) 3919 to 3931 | 2.6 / 8.71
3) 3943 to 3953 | 0.3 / 11.1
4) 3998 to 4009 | -0.5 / 12.6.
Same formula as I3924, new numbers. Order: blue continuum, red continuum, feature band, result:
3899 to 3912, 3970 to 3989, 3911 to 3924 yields -0.1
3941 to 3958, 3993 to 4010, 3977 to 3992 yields 0.0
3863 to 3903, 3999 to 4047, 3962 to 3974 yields 5.9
